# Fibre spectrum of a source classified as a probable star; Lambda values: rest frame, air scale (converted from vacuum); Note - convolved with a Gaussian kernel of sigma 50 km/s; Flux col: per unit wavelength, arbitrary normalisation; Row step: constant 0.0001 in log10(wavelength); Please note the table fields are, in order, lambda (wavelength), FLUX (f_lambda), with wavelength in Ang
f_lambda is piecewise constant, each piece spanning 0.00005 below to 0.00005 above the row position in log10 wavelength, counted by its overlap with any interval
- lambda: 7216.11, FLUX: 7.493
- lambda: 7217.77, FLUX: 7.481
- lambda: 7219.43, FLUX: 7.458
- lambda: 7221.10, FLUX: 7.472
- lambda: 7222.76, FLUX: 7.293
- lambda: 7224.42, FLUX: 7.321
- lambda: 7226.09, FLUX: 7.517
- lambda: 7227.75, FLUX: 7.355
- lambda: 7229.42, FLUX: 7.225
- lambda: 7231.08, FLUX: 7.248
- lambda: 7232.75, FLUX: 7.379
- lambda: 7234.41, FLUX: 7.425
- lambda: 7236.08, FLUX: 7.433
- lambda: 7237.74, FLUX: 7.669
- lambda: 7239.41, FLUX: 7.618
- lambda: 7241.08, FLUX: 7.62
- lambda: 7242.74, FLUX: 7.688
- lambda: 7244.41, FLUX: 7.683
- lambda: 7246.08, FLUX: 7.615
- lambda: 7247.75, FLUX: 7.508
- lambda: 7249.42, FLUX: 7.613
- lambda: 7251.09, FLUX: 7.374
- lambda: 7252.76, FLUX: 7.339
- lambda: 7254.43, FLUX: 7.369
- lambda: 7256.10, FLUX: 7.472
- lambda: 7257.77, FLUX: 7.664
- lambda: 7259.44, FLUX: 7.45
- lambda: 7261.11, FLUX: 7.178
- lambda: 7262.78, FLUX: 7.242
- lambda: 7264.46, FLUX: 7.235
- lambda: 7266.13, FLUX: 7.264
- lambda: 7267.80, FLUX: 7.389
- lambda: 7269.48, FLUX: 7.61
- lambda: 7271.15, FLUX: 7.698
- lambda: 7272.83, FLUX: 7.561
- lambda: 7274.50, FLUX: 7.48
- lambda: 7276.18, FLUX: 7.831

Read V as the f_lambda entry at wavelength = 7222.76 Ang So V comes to 7.293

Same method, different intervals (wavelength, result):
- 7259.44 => 7.45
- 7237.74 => 7.669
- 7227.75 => 7.355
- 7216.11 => 7.493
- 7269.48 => 7.61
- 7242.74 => 7.688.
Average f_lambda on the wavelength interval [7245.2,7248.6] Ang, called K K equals 7.55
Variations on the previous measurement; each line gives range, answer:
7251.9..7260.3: 7.46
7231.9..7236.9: 7.41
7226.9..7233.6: 7.31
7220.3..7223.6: 7.4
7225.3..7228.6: 7.43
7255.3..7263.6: 7.41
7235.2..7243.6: 7.61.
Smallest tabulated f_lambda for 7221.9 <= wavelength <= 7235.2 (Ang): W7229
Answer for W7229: 7.225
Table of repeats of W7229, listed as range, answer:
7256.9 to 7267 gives 7.178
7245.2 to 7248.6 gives 7.508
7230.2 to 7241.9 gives 7.248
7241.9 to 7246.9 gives 7.615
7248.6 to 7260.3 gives 7.339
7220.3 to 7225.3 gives 7.293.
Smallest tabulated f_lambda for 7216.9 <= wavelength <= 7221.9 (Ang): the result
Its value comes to 7.458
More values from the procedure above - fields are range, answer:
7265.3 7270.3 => 7.264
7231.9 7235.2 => 7.379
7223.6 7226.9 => 7.321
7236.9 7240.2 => 7.618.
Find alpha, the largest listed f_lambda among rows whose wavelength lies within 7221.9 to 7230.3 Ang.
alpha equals 7.517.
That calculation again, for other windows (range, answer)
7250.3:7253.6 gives 7.374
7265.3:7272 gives 7.698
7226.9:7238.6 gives 7.669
